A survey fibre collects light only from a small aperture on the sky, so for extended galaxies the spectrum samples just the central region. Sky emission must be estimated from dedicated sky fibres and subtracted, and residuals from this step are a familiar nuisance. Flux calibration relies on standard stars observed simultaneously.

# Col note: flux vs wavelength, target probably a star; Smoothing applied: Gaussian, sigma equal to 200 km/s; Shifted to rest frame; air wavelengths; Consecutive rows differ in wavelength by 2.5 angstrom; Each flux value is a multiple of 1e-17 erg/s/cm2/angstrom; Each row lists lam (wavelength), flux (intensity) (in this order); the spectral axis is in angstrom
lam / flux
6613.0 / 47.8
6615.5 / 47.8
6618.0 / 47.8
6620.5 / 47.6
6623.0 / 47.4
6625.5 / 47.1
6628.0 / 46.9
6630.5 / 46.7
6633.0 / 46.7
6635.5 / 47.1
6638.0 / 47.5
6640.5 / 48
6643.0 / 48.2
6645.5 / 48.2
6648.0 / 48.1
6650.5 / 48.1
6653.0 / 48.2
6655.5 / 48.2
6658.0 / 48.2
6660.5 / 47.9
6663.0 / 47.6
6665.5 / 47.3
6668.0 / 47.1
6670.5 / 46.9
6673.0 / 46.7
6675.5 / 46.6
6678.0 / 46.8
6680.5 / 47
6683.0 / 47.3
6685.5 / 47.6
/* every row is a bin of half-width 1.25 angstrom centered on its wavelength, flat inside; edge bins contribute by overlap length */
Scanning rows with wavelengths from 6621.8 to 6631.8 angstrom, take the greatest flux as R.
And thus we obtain 47.4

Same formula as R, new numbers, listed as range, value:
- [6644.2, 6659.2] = 48.2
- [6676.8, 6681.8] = 47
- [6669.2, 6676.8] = 46.9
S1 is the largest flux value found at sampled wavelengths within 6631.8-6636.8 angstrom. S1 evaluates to 47.1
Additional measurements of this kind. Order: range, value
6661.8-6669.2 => 47.6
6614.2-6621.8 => 47.8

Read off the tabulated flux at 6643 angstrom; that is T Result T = 48.2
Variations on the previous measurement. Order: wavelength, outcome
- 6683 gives 47.3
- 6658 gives 48.2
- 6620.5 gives 47.6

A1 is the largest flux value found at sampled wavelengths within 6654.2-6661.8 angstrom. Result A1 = 48.2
